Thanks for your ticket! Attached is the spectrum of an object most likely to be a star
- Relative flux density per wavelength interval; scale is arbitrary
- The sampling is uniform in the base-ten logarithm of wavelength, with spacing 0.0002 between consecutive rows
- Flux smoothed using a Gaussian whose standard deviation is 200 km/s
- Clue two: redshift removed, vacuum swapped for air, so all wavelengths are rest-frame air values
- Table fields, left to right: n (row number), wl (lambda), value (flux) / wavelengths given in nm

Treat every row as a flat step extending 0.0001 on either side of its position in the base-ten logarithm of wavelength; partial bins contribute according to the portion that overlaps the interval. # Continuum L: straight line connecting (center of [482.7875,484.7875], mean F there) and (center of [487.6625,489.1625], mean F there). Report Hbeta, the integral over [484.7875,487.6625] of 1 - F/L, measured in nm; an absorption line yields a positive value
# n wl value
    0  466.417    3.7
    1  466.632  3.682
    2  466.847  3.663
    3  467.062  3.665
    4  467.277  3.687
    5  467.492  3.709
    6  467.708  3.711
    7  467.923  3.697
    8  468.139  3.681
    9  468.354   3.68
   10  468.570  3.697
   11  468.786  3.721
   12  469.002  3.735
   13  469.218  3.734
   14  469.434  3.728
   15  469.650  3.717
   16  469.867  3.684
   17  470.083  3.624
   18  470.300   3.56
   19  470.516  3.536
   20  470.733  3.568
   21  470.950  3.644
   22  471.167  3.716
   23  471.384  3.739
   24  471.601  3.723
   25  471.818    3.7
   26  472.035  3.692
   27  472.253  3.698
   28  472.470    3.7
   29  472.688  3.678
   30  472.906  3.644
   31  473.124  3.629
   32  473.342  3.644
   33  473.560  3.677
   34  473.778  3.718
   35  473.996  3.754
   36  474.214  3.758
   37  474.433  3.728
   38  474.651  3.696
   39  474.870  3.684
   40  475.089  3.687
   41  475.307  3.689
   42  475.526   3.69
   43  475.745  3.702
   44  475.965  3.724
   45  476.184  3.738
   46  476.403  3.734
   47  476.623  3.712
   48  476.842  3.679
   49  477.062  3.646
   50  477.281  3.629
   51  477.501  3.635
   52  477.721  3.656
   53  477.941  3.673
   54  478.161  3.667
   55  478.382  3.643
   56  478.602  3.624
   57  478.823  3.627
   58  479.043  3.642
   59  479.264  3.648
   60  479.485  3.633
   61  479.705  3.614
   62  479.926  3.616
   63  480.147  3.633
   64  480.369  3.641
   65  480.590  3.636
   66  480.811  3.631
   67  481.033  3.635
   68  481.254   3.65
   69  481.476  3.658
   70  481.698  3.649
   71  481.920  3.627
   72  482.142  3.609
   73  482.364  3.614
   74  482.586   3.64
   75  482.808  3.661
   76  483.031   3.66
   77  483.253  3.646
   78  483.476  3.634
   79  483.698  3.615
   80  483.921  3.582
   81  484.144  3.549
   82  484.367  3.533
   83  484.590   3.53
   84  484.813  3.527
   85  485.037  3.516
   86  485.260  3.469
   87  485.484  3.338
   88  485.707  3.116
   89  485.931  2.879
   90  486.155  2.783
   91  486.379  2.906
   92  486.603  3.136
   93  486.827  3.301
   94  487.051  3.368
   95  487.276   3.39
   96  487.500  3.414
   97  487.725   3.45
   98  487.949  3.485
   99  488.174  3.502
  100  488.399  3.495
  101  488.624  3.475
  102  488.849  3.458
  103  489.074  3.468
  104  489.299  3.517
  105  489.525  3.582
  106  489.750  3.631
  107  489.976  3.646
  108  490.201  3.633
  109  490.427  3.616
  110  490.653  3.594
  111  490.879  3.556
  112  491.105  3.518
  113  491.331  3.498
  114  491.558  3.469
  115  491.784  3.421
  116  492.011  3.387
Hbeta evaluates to 0.24 nm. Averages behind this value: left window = 3.6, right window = 3.48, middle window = 3.24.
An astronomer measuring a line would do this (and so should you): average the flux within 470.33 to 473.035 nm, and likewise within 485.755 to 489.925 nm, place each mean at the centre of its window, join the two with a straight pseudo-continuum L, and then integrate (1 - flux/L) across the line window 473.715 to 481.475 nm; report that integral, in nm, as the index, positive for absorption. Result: -0.26 nm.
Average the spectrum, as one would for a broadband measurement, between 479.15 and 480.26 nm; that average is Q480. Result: 3.63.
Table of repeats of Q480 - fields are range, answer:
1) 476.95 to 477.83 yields 3.64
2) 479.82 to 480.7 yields 3.63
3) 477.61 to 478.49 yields 3.66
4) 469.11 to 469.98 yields 3.72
